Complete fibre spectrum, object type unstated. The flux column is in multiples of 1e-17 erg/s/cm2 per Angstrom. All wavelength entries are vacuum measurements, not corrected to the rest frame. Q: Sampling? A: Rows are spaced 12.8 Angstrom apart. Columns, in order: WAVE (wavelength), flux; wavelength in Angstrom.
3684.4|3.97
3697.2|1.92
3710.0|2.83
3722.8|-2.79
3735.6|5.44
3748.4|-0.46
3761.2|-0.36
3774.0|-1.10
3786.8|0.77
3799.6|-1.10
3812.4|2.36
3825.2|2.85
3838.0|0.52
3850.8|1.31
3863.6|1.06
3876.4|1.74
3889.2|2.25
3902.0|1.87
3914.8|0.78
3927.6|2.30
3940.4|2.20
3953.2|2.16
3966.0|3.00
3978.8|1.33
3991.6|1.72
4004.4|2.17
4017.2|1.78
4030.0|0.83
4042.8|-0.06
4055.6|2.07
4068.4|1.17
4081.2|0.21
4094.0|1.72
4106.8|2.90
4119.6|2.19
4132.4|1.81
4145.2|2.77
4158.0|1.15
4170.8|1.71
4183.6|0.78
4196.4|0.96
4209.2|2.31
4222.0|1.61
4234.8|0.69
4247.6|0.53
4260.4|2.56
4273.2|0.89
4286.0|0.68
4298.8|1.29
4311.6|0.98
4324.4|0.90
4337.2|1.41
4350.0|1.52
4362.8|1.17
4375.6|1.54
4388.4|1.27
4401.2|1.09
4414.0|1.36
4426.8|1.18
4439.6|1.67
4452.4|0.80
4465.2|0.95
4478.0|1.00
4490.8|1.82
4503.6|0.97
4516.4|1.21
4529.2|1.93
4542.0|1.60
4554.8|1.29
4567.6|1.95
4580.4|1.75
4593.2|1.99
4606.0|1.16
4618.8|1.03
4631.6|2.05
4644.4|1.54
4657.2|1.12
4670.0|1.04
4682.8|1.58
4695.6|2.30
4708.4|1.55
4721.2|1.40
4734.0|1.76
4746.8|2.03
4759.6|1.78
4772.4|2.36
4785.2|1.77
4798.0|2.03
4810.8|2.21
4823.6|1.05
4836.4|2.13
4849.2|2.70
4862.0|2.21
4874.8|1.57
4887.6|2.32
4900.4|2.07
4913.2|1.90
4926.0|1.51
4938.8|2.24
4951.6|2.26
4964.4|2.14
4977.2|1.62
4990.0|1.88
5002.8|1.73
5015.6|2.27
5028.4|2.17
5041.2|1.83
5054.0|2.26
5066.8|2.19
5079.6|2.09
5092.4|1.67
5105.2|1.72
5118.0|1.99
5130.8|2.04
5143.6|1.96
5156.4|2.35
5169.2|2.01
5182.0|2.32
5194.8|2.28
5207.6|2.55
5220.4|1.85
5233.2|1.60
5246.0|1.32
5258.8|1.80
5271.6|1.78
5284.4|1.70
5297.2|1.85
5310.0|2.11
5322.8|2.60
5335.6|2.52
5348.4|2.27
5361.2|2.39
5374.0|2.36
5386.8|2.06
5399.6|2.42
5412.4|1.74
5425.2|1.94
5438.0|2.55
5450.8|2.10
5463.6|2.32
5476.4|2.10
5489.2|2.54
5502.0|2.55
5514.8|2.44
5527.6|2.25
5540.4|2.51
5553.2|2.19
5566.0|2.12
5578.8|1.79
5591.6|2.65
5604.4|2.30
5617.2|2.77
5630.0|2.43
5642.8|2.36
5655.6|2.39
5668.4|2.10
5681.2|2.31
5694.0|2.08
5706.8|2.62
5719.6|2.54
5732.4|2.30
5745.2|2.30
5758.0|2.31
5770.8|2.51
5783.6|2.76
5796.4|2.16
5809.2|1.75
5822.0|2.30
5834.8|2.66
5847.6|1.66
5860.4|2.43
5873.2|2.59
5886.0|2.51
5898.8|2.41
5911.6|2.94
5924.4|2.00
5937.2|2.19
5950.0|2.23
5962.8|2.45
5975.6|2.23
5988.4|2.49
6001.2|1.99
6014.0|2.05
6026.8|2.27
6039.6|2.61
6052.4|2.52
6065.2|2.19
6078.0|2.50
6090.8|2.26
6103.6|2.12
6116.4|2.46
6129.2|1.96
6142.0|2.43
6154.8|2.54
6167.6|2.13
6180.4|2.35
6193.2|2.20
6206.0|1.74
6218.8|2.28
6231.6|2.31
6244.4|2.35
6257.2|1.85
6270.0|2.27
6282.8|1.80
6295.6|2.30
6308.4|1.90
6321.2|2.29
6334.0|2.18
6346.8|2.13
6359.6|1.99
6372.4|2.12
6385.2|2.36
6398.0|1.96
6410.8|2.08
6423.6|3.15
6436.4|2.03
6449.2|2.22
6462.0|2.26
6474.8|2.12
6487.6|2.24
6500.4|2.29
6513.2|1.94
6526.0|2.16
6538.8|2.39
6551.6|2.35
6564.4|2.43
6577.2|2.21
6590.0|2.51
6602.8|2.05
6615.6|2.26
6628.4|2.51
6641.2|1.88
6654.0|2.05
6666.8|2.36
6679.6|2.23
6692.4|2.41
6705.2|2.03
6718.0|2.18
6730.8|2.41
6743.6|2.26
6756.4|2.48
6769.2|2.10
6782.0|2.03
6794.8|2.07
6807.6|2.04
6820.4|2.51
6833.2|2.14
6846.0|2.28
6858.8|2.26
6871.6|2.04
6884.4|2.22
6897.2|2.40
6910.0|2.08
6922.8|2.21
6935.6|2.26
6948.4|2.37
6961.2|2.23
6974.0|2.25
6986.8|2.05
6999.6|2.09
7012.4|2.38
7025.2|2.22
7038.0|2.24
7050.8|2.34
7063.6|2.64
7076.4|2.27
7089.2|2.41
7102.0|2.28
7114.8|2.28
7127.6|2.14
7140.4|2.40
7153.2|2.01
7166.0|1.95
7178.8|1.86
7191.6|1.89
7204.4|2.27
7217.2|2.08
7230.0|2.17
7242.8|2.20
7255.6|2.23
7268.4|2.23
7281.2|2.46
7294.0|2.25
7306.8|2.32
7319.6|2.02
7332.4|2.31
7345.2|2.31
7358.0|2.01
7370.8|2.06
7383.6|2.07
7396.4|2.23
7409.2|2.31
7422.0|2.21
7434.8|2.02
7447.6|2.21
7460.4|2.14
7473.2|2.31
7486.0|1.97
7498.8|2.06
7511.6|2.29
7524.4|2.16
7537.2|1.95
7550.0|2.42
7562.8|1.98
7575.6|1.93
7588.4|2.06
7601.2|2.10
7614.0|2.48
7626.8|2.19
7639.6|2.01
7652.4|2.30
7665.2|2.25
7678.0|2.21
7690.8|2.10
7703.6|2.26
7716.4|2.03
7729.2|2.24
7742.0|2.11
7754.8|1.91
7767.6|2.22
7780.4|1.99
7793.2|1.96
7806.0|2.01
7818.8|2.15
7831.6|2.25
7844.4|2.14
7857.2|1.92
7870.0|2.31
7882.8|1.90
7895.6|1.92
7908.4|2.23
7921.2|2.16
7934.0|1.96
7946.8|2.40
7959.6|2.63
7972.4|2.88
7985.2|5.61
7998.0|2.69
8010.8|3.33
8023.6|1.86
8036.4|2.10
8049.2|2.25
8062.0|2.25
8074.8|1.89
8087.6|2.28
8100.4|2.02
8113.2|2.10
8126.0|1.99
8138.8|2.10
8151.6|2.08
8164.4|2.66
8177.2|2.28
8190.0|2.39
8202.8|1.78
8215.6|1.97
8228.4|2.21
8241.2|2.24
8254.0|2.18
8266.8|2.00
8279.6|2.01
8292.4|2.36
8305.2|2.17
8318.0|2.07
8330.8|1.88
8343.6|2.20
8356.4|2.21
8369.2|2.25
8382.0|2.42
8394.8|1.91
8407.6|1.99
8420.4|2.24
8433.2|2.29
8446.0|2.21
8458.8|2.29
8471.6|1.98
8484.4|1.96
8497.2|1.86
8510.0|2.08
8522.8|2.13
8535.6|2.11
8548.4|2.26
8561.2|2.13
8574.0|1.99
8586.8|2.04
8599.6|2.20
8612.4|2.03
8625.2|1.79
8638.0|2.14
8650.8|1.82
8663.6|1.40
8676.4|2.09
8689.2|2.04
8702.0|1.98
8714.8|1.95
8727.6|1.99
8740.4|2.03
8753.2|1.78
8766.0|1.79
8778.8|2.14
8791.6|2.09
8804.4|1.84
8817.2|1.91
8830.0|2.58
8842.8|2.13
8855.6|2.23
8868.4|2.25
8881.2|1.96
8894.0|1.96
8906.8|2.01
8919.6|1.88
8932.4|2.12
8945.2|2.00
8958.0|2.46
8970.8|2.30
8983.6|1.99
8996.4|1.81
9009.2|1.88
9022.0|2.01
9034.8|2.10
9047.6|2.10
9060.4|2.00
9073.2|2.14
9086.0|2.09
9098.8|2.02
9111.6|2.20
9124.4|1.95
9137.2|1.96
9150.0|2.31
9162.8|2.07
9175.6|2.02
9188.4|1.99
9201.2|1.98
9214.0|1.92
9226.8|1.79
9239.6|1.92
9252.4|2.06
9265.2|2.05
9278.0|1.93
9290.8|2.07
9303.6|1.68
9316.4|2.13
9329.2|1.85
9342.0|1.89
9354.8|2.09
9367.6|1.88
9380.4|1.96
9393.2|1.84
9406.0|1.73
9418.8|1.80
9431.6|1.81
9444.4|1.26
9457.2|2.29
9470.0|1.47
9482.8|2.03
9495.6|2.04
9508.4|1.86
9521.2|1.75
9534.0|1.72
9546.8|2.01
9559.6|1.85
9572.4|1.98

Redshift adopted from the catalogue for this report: 0.216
